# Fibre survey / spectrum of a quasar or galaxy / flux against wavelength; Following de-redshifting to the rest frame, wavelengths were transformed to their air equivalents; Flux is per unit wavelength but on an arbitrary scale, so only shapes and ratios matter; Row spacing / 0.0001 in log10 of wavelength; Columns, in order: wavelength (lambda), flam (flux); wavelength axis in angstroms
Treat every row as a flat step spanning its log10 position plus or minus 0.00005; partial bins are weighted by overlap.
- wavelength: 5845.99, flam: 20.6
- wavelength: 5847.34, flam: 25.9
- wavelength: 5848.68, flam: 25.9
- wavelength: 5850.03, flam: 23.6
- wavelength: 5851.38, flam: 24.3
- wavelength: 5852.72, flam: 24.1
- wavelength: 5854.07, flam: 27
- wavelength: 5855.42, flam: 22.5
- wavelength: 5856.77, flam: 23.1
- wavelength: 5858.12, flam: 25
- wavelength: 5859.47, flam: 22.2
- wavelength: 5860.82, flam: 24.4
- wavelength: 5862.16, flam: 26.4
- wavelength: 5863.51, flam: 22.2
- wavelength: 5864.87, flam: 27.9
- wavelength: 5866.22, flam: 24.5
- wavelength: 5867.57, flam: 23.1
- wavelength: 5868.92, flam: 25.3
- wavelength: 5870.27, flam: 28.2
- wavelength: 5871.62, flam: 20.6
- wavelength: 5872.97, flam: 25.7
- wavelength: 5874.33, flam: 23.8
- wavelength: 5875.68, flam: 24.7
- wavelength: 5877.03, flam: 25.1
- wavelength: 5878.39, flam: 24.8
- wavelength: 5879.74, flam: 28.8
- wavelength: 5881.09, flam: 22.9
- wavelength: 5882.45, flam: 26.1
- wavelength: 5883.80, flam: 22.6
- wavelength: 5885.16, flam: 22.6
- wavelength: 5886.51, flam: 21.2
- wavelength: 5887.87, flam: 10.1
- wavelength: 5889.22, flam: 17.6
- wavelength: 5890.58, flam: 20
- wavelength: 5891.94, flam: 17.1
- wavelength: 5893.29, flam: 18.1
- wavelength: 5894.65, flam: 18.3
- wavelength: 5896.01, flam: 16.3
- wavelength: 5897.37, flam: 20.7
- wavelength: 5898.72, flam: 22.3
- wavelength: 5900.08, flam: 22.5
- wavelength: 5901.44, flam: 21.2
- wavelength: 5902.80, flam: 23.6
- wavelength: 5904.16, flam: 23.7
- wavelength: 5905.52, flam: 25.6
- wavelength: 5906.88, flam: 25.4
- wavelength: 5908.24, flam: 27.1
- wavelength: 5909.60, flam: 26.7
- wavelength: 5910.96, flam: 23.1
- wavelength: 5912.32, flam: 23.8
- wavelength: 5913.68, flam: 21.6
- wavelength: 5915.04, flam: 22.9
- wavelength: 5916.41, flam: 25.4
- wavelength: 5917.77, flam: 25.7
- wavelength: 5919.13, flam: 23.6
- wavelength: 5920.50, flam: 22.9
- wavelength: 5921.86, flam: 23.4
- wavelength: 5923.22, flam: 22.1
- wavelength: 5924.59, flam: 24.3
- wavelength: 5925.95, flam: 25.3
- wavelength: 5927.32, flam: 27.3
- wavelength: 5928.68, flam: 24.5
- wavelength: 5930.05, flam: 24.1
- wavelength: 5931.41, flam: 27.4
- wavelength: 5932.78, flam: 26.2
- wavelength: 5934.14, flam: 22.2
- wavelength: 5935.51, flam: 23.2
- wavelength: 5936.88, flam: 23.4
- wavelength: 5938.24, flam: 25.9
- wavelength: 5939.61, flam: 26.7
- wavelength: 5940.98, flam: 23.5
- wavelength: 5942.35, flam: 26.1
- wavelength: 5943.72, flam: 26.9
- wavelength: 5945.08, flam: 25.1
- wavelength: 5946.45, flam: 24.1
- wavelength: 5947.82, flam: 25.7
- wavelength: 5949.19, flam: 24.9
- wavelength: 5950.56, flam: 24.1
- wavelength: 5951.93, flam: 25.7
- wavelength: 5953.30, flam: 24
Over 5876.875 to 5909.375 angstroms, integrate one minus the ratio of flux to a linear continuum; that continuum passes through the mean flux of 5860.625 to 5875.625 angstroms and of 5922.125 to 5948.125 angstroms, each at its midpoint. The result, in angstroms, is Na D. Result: 3.9 angstroms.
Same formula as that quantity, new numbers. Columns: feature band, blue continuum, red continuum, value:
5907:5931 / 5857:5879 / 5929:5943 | 0.37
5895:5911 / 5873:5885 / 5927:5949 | 1.18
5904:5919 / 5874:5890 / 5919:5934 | -0.47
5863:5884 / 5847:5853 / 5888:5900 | -3.33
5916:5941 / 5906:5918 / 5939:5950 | 0.38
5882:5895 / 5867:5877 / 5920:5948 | 2.82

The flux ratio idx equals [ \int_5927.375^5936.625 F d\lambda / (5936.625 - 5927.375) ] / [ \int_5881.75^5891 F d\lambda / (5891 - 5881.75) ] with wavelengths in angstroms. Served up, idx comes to 1.2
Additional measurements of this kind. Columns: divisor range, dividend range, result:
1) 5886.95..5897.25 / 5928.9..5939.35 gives 1.45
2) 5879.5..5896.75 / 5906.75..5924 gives 1.21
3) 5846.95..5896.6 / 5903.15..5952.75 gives 1.07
